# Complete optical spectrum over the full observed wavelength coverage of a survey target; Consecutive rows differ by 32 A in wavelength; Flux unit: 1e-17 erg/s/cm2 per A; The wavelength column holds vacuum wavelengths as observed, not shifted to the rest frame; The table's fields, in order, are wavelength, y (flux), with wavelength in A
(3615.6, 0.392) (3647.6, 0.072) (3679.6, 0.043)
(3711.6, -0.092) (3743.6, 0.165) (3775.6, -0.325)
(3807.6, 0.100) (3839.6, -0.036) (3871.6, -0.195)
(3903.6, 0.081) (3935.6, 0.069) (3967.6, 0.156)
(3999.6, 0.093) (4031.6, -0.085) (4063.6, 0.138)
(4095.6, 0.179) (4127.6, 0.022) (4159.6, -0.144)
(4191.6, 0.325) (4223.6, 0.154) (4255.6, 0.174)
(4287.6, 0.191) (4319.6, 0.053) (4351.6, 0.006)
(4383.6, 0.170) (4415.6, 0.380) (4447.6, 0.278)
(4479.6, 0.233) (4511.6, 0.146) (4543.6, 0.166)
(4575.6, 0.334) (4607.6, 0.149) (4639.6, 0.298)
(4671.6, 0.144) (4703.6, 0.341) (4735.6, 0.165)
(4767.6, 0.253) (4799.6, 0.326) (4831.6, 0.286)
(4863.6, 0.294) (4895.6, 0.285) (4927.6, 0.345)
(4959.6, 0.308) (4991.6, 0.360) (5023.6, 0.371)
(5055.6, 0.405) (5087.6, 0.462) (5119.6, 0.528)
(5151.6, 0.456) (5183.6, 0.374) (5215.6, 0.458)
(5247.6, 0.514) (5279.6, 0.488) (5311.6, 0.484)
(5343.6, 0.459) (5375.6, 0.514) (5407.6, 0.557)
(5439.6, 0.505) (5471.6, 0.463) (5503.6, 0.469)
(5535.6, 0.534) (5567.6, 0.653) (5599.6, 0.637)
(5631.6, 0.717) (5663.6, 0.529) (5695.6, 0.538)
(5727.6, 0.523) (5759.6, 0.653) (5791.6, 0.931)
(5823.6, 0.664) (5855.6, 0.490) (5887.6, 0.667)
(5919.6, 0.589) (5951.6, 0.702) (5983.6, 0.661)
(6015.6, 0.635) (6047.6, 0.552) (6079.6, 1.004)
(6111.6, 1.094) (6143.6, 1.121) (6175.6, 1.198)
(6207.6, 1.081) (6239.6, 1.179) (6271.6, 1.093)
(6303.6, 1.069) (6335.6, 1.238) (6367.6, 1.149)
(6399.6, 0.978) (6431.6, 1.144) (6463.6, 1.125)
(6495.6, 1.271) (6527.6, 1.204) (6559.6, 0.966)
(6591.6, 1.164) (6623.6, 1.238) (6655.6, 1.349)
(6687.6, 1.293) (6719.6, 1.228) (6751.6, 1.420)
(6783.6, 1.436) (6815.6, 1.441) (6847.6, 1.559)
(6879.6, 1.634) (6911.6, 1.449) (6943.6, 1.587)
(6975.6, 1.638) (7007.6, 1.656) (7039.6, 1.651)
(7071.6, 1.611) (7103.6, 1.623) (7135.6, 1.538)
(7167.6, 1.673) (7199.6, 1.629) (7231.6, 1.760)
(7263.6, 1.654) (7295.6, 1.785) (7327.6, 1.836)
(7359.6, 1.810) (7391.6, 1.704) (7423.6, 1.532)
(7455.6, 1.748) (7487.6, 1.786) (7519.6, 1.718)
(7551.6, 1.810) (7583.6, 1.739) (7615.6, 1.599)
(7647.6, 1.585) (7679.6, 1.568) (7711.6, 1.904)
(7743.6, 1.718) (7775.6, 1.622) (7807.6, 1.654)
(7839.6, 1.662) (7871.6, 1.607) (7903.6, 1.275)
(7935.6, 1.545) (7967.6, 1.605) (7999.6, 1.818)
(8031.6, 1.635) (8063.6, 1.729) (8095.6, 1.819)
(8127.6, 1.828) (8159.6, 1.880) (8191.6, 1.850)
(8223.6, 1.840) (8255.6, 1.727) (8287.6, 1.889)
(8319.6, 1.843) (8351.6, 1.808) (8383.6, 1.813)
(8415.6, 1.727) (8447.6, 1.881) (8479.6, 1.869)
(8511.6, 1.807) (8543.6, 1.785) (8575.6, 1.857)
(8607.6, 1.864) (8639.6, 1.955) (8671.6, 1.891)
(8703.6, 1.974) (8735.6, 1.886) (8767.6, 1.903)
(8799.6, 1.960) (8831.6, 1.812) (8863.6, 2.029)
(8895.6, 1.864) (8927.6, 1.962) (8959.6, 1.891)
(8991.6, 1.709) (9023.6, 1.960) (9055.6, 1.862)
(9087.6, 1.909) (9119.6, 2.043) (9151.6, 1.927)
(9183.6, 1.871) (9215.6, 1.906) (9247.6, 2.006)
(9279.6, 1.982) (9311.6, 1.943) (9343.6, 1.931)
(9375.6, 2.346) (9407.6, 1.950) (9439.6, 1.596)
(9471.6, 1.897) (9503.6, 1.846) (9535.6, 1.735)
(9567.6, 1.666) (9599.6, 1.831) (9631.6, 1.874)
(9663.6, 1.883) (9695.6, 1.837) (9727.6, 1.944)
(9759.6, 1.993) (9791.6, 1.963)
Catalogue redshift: 0.526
